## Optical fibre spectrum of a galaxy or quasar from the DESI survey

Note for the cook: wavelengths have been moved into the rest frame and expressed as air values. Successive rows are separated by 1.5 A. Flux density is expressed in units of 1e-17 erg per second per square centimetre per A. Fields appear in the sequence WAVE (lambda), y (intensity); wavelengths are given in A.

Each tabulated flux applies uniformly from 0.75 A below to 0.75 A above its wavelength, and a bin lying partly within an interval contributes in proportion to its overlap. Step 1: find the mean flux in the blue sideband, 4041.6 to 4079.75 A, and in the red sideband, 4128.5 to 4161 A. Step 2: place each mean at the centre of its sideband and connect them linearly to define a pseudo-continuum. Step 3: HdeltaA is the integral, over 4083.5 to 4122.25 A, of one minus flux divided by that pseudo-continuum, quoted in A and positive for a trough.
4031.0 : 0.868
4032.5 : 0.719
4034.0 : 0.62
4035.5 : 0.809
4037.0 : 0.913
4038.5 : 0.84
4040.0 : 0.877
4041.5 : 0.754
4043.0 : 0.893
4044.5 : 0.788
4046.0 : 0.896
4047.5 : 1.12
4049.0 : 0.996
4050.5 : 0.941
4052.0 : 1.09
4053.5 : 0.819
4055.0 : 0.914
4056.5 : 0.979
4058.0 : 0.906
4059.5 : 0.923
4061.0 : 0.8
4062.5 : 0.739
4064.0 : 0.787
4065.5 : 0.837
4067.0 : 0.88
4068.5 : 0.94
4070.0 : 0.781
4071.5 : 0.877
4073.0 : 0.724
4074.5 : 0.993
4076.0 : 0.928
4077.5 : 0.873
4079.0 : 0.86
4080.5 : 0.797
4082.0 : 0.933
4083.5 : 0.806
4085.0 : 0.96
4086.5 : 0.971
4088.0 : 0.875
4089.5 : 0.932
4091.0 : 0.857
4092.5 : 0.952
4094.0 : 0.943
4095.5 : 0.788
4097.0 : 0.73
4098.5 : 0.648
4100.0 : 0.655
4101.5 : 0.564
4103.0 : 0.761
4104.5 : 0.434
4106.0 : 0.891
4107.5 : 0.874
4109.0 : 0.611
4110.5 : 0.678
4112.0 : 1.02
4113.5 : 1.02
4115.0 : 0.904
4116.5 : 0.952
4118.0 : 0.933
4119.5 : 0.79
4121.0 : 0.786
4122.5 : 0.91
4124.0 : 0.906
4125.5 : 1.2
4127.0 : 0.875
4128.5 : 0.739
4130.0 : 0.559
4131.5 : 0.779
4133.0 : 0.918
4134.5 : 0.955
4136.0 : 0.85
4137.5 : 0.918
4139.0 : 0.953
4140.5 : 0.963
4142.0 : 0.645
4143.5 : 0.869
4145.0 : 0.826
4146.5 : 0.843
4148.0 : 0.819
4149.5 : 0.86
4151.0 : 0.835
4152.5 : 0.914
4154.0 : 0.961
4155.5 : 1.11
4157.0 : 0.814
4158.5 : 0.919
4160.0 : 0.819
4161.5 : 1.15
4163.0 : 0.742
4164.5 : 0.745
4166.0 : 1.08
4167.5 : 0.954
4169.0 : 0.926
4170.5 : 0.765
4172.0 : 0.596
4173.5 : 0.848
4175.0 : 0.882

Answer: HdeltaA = 2.4 A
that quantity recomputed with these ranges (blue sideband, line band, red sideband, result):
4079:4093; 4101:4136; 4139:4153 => 1.5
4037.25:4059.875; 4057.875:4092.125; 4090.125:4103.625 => -1.5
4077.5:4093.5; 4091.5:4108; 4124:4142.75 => 2.5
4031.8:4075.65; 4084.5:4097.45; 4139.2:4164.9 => -0.3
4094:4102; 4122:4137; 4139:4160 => -1.1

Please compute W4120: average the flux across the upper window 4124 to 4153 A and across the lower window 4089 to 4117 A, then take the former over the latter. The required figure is 1.08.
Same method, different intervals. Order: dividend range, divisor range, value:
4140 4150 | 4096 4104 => 1.24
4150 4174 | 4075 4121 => 1.07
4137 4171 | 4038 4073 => 1.01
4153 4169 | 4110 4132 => 1.06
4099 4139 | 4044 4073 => 0.93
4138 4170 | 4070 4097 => 1.01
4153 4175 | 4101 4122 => 1.10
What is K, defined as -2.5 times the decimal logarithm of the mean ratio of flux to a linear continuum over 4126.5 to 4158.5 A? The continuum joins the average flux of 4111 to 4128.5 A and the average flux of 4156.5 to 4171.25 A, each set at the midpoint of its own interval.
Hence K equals 0.06 mag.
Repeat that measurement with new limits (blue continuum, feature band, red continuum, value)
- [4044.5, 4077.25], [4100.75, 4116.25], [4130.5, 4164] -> 0.14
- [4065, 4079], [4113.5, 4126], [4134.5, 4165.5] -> -0.06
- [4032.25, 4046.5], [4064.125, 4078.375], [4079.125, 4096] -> 0.00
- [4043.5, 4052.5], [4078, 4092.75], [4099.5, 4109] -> -0.14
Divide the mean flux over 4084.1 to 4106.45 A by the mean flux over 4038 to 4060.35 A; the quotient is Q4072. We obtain 0.87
